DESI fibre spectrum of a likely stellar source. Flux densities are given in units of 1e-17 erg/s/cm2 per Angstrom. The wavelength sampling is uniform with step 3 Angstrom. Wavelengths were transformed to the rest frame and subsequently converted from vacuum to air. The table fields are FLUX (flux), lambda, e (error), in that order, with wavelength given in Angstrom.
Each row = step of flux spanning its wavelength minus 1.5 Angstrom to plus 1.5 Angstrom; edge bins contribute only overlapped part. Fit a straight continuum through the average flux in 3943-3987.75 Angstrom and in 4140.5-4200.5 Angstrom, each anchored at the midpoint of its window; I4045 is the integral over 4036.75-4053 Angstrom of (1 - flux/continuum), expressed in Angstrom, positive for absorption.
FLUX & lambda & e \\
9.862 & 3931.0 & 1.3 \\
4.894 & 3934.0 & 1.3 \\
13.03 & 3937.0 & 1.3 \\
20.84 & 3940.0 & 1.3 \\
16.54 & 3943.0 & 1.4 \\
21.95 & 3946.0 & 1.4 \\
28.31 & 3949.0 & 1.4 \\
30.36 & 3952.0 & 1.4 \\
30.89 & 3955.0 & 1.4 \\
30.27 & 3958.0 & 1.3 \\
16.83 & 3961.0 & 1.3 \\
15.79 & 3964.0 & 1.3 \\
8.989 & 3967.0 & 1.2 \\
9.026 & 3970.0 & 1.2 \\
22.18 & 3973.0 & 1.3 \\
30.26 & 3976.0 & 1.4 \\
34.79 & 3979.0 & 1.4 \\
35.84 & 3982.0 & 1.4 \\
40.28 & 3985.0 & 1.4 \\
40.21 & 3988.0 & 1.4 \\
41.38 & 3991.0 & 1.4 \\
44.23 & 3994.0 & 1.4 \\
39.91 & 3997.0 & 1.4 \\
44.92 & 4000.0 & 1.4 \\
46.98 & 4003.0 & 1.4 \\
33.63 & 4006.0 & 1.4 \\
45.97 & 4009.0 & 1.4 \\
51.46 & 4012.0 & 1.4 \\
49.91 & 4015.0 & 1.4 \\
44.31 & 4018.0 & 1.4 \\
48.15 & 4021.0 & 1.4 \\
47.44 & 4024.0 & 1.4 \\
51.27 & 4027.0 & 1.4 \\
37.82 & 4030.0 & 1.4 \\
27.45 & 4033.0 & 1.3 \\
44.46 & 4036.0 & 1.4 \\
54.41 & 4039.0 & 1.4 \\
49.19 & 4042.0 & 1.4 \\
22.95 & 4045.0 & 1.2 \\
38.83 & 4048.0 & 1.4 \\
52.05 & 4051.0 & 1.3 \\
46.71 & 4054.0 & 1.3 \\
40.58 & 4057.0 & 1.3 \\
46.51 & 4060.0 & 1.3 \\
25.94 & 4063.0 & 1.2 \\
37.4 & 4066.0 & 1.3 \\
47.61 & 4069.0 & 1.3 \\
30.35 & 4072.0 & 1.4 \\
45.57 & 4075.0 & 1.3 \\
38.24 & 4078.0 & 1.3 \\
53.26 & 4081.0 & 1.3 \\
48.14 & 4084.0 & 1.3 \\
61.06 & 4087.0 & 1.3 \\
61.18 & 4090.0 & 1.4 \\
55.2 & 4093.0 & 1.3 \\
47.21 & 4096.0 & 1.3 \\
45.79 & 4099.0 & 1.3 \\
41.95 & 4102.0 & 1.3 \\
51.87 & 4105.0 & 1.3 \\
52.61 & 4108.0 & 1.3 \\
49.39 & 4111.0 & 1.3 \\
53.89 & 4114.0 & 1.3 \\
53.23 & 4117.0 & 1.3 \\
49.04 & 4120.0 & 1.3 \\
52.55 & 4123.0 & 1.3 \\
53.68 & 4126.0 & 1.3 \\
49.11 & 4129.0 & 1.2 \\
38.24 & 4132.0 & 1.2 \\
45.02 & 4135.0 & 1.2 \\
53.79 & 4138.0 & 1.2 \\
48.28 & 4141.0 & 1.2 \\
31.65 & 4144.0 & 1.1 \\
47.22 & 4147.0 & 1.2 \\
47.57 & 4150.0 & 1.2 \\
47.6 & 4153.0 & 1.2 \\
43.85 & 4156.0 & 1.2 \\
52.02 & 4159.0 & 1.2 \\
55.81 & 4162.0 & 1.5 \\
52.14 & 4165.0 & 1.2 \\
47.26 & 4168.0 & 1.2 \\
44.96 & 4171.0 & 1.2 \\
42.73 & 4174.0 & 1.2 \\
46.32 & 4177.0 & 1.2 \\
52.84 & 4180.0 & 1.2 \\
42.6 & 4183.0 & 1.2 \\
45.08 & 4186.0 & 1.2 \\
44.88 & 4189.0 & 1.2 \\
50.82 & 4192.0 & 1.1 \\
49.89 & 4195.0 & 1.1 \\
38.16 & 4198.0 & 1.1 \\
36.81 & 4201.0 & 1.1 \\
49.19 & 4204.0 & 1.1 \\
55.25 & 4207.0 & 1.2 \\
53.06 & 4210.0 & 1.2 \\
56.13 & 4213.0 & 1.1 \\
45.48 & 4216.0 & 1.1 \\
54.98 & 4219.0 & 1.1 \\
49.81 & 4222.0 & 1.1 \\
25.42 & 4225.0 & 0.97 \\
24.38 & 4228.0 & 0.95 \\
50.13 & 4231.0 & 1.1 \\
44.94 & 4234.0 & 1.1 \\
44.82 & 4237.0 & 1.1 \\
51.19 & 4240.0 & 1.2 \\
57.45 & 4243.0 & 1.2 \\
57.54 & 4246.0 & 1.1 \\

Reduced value -4.9 Angstrom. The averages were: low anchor 25.5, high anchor 46.4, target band 43.6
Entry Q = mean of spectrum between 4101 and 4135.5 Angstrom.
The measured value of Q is 49.4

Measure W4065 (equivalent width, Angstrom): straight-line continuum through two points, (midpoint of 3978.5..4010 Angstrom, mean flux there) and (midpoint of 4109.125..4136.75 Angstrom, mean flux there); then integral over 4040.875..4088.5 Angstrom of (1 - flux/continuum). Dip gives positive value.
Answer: 3.0 Angstrom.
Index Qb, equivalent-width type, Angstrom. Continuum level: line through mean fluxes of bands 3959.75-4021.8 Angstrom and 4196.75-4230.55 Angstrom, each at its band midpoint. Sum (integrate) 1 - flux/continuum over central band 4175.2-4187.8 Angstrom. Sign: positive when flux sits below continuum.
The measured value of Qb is -0.9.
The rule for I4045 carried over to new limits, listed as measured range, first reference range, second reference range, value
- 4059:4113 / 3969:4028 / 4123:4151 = -3.06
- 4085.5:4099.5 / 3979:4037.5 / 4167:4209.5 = -3.24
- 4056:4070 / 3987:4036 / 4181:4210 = 1.58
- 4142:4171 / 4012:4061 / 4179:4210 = -0.63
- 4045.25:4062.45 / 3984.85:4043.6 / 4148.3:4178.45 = 1.12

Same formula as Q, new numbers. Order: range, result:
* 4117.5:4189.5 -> 47.4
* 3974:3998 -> 38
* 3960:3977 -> 16.8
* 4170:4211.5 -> 46.6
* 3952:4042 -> 37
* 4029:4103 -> 44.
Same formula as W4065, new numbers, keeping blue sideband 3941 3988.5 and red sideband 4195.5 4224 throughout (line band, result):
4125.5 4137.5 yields -1.60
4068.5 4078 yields -1.19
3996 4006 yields -4.78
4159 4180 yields -1.99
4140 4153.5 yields -0.50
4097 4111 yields -3.52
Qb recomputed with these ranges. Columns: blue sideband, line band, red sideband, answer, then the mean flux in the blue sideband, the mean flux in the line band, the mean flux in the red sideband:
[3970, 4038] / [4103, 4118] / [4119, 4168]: -1.84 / 40.4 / 51.8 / 47.9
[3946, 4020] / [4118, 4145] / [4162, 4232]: -3.08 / 33.9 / 47.2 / 46.2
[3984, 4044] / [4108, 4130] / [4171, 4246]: -3.05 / 44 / 51.7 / 46.5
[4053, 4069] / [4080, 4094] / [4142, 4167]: -4.62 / 40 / 55.9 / 47.3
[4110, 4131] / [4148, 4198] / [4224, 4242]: -1.19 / 51.3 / 47.6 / 41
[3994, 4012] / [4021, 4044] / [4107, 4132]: 0.41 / 43.2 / 44.3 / 50.9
